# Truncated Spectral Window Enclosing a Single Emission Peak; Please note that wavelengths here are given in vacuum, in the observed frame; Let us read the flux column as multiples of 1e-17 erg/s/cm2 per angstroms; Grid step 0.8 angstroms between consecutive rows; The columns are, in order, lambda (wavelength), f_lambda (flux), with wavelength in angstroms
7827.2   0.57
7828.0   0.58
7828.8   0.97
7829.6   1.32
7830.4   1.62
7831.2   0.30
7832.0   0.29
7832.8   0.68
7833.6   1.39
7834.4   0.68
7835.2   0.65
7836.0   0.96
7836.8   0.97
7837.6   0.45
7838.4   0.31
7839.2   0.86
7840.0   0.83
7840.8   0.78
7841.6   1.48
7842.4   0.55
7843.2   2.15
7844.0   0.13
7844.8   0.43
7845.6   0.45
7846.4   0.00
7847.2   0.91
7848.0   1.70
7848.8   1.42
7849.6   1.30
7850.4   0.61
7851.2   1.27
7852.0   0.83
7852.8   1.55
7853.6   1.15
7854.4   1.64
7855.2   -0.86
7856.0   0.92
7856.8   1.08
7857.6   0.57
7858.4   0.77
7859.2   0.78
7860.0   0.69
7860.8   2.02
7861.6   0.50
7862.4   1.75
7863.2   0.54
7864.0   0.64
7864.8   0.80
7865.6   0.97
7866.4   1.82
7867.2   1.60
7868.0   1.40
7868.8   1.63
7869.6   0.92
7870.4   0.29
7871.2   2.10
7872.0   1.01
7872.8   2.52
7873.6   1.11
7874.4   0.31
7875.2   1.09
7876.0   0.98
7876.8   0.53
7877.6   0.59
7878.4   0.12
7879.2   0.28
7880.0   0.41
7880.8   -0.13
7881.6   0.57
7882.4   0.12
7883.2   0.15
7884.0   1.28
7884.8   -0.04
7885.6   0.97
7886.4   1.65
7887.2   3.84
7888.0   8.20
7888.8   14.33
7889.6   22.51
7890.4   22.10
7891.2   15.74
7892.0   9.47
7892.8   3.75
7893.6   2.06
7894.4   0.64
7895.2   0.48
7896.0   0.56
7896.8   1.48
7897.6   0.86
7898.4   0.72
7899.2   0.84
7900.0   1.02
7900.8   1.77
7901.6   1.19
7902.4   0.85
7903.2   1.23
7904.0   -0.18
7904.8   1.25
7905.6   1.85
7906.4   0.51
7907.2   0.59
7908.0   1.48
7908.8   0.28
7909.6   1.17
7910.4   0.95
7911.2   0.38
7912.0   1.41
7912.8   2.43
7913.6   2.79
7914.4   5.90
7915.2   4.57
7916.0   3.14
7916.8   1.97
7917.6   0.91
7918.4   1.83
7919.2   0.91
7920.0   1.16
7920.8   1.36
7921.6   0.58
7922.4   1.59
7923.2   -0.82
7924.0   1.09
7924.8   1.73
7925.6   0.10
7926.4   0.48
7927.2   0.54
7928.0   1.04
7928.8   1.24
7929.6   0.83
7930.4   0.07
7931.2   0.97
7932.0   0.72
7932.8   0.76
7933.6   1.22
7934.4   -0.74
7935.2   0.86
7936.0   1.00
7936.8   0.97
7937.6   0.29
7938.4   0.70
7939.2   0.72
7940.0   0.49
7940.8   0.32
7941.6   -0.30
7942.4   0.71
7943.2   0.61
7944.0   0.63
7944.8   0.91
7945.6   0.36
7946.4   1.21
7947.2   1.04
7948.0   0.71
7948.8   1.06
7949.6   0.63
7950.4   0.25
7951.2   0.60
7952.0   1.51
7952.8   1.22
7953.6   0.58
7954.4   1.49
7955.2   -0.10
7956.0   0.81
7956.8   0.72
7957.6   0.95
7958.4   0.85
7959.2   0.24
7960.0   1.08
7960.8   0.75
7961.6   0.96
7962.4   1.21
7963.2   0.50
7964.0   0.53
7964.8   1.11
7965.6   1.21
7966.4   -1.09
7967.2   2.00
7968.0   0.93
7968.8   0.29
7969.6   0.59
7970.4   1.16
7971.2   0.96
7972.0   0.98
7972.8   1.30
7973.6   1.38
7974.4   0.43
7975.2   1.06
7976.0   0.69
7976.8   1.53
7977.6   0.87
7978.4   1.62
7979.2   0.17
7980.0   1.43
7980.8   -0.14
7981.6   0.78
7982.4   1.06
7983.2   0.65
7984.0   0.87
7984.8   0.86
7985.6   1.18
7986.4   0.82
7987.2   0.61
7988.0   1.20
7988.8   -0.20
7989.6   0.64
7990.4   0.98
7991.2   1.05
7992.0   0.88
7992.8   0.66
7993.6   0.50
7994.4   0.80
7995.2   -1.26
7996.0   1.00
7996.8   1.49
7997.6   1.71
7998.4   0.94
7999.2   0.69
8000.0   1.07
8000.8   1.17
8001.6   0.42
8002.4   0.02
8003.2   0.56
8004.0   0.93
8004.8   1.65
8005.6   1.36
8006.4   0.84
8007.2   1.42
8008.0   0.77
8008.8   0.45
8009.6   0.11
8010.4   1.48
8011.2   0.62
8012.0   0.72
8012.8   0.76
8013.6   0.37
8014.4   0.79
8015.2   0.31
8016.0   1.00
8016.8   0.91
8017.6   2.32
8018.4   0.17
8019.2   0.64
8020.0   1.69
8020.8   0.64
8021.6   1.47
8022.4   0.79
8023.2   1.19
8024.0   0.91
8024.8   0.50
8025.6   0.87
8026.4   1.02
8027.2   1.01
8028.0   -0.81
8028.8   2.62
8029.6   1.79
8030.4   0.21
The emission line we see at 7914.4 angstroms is [N II] 6583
